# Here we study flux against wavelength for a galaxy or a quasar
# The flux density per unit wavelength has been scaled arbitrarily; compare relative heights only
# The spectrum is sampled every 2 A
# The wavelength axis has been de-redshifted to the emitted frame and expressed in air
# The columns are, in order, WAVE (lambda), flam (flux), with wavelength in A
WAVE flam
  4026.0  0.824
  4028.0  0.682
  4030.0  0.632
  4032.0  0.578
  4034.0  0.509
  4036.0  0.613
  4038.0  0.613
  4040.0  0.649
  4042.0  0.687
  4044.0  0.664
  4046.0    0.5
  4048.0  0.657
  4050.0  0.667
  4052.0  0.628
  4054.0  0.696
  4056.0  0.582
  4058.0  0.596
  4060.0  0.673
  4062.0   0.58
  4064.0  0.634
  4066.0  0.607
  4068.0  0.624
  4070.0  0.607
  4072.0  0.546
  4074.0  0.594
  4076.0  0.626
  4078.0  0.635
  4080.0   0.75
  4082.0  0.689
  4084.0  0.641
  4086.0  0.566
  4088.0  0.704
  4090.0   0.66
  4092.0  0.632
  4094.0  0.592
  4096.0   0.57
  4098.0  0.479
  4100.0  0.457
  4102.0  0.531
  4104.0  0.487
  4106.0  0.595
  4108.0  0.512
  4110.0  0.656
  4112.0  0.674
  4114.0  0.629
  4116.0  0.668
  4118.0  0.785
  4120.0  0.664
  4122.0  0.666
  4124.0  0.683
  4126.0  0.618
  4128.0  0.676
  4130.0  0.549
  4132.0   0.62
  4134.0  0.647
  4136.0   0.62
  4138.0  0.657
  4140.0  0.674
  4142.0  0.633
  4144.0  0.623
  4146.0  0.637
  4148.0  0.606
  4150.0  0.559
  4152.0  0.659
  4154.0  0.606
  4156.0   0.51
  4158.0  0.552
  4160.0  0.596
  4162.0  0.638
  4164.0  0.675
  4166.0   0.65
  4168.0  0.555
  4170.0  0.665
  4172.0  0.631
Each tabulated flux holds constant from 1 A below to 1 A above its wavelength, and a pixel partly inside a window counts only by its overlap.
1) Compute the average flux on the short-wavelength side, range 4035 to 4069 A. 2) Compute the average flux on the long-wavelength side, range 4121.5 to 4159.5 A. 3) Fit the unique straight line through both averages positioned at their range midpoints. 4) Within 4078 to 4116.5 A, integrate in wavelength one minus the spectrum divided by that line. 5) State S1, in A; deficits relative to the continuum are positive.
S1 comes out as 1.2 A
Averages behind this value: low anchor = 0.628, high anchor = 0.62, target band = 0.605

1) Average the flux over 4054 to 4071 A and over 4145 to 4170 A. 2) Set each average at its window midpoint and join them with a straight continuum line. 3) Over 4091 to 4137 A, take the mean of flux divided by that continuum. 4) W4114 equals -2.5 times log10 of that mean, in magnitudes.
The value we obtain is 0.00 mag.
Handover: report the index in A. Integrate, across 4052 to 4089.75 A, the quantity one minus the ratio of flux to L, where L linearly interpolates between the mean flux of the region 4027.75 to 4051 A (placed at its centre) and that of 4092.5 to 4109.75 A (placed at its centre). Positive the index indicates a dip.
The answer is -3.6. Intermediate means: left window 0.619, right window 0.536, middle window 0.631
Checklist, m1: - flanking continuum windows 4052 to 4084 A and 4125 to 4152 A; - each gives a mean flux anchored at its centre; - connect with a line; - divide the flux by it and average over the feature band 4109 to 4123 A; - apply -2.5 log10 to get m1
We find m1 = -0.08 mag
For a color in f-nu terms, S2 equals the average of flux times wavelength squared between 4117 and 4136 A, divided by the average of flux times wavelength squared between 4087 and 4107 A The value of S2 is 1.16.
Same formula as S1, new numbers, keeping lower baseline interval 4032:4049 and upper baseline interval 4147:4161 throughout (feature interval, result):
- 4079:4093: -1.5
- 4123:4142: -1.6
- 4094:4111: 1.6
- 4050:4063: -0.5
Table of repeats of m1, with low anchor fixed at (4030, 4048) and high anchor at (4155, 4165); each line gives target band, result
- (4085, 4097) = -0.03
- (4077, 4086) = -0.11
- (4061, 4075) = 0.01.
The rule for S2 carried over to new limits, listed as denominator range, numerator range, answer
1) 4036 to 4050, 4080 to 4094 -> 1.06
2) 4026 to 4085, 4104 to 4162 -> 1.03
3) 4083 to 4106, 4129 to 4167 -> 1.10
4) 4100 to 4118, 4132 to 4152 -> 1.07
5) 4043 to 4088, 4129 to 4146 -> 1.04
